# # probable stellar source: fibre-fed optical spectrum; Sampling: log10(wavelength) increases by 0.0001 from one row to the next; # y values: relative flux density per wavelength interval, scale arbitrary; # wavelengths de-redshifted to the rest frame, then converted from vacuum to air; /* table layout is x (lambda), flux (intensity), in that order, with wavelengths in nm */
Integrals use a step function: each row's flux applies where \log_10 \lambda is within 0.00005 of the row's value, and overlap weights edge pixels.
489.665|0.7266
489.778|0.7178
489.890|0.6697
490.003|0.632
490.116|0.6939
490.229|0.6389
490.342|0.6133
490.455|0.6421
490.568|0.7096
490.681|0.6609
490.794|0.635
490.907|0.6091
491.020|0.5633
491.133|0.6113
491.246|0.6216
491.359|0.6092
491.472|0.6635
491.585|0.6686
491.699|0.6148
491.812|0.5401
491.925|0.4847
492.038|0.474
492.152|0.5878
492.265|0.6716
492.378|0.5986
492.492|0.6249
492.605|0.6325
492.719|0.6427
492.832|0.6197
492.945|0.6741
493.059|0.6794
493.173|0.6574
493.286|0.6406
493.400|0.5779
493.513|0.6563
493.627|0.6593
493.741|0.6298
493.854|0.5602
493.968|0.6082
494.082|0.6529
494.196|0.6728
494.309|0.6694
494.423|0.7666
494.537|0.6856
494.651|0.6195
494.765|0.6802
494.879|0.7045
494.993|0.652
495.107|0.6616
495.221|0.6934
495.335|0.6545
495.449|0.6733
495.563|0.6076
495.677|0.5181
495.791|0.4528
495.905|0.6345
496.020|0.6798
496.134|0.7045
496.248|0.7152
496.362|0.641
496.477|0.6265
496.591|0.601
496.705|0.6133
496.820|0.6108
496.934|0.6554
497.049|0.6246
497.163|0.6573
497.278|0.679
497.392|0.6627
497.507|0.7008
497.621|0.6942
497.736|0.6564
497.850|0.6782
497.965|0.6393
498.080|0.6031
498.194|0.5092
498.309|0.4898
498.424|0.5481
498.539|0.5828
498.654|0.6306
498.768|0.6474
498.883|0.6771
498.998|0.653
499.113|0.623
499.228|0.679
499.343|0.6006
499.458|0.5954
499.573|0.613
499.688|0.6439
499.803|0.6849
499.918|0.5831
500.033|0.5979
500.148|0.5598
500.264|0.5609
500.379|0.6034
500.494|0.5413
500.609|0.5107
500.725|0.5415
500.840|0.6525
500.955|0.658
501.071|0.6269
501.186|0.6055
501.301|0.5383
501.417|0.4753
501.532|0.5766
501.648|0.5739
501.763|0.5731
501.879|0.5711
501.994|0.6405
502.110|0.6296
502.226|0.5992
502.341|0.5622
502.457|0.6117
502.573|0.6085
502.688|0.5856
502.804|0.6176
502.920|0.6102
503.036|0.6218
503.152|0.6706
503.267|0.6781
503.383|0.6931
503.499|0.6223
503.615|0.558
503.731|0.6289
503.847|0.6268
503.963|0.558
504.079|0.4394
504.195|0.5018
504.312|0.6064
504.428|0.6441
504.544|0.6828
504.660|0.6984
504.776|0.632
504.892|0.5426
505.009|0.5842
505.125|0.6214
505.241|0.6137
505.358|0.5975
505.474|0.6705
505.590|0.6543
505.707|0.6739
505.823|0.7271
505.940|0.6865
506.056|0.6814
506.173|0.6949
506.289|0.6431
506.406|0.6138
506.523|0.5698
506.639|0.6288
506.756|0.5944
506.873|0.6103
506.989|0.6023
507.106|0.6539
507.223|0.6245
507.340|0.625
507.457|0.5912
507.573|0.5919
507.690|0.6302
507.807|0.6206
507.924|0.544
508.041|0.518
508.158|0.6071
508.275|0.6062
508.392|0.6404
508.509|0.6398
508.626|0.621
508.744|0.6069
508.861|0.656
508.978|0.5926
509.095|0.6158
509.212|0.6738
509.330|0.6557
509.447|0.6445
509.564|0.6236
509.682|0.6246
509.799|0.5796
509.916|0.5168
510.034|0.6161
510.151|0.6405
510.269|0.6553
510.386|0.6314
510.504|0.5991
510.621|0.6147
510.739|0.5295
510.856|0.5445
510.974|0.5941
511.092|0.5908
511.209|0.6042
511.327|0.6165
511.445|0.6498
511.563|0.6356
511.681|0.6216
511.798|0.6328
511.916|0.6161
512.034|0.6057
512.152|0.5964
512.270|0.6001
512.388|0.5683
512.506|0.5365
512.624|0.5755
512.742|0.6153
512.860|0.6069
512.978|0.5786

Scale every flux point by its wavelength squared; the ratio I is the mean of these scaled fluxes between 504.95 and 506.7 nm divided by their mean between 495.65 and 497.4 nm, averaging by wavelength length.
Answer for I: 1.06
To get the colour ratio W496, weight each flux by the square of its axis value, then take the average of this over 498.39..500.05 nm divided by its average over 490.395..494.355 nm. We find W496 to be 1.0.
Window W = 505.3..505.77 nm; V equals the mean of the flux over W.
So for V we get 0.651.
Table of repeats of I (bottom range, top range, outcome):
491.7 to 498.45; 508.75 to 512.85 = 1.03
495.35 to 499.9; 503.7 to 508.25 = 1.01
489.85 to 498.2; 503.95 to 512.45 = 1.02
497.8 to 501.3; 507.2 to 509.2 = 1.04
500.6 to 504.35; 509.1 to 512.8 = 1.06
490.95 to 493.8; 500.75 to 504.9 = 1.02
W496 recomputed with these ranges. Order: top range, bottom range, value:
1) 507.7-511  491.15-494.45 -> 1.04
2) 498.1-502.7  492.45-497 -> 0.95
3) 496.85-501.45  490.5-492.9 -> 1.03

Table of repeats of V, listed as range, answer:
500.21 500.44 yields 0.583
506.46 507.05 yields 0.602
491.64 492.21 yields 0.541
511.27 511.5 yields 0.632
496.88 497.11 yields 0.64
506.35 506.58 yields 0.591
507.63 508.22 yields 0.584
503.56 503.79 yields 0.594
